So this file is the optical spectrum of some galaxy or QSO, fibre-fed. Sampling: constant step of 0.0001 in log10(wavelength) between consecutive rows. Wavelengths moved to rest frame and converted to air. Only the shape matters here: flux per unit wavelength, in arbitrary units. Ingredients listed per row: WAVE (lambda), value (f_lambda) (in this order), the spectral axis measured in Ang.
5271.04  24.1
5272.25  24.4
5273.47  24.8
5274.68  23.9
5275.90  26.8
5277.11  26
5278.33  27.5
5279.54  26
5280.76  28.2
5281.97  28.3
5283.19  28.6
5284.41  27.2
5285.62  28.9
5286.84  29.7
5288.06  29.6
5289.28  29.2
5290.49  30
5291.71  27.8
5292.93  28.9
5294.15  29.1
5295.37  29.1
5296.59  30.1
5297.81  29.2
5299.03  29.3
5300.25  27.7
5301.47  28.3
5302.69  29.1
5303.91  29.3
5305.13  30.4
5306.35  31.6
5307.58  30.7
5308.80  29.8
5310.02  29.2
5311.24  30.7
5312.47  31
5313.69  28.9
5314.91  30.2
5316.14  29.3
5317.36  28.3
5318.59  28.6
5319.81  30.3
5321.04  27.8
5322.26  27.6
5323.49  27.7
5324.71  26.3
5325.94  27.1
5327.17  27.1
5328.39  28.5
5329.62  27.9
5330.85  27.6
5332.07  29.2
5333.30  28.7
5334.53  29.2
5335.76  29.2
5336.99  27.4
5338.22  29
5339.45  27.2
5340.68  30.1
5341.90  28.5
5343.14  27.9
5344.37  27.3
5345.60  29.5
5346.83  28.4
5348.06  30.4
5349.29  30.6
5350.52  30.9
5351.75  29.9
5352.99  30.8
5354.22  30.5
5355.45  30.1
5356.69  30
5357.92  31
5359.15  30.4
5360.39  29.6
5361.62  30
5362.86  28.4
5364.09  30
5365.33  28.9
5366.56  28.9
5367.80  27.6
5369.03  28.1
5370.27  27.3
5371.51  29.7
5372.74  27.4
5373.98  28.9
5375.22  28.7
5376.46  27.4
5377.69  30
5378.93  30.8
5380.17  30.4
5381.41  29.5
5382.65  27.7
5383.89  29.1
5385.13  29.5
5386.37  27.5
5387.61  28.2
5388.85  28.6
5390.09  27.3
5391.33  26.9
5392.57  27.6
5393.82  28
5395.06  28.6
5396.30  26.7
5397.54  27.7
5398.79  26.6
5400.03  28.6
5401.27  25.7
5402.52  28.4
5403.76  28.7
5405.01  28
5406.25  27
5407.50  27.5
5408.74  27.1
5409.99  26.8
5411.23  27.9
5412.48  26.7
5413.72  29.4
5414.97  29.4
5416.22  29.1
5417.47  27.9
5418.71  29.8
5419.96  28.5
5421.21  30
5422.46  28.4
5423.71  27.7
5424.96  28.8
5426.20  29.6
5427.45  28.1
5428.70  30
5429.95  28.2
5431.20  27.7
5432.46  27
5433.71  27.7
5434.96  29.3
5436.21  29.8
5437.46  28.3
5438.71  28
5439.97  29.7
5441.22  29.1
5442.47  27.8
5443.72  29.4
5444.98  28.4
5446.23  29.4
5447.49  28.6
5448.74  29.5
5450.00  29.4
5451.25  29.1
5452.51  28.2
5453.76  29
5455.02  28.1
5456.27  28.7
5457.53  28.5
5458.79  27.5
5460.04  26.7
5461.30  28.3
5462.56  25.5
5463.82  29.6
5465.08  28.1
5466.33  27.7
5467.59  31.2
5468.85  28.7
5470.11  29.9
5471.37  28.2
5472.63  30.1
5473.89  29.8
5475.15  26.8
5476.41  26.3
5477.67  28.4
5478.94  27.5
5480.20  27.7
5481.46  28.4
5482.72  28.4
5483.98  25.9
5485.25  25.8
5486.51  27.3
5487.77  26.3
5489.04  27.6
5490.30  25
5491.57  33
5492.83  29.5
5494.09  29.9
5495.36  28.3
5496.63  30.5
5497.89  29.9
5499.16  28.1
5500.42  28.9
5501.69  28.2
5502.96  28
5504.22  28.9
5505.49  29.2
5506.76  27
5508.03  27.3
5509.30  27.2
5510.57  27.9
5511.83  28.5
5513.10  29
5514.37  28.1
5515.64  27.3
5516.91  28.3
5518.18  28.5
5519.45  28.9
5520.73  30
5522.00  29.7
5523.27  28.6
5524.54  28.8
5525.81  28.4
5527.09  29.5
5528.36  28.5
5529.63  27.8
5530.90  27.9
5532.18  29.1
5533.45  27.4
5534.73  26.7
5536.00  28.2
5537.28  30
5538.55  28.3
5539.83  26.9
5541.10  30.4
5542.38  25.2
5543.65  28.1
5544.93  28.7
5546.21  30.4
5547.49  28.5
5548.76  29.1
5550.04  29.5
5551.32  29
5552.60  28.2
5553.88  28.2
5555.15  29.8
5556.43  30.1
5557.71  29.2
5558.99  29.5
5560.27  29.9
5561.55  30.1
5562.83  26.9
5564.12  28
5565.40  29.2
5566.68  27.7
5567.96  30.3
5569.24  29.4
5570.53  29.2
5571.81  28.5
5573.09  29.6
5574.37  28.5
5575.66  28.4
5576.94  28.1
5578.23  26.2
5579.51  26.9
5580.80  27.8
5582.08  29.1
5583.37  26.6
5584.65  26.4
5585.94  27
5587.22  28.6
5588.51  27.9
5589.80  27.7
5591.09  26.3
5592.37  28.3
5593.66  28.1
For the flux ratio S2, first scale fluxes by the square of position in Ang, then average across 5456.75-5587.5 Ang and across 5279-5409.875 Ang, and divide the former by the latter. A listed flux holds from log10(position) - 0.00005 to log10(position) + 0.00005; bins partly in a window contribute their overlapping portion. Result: 1.05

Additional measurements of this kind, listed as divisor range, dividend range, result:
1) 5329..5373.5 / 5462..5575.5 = 1.04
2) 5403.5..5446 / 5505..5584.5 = 1.05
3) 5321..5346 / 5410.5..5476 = 1.06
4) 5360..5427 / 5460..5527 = 1.04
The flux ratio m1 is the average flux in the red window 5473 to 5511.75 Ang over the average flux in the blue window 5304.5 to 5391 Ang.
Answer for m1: 0.97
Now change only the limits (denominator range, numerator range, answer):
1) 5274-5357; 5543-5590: 0.99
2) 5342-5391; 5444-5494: 0.97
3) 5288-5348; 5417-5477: 0.99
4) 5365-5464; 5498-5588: 1.00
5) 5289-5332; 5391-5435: 0.97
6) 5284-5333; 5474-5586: 0.98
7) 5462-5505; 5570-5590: 0.98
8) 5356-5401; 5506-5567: 1.00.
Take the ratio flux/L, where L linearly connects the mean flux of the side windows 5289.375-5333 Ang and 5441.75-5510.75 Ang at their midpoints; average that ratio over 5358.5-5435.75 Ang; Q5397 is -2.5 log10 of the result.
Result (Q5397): 0.01 mag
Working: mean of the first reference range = 29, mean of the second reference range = 28.3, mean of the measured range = 28.4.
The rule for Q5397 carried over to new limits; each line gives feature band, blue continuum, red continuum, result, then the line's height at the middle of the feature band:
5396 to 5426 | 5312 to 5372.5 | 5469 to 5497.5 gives 0.021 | 28.6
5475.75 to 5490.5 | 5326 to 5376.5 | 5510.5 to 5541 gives 0.058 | 28.6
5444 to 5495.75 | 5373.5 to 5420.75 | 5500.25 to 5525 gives 0.001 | 28.3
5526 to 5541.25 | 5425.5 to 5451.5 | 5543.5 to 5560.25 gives 0.029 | 29.1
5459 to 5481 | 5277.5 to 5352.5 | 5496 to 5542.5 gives 0.011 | 28.5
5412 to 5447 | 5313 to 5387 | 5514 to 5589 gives 0.002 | 28.8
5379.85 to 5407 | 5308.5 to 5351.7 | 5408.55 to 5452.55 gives 0.027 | 28.7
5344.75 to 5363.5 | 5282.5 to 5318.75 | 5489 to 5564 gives -0.031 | 29.2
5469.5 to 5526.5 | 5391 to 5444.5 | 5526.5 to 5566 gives 0.006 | 28.5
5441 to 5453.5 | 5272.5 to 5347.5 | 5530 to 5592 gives -0.017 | 28.4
